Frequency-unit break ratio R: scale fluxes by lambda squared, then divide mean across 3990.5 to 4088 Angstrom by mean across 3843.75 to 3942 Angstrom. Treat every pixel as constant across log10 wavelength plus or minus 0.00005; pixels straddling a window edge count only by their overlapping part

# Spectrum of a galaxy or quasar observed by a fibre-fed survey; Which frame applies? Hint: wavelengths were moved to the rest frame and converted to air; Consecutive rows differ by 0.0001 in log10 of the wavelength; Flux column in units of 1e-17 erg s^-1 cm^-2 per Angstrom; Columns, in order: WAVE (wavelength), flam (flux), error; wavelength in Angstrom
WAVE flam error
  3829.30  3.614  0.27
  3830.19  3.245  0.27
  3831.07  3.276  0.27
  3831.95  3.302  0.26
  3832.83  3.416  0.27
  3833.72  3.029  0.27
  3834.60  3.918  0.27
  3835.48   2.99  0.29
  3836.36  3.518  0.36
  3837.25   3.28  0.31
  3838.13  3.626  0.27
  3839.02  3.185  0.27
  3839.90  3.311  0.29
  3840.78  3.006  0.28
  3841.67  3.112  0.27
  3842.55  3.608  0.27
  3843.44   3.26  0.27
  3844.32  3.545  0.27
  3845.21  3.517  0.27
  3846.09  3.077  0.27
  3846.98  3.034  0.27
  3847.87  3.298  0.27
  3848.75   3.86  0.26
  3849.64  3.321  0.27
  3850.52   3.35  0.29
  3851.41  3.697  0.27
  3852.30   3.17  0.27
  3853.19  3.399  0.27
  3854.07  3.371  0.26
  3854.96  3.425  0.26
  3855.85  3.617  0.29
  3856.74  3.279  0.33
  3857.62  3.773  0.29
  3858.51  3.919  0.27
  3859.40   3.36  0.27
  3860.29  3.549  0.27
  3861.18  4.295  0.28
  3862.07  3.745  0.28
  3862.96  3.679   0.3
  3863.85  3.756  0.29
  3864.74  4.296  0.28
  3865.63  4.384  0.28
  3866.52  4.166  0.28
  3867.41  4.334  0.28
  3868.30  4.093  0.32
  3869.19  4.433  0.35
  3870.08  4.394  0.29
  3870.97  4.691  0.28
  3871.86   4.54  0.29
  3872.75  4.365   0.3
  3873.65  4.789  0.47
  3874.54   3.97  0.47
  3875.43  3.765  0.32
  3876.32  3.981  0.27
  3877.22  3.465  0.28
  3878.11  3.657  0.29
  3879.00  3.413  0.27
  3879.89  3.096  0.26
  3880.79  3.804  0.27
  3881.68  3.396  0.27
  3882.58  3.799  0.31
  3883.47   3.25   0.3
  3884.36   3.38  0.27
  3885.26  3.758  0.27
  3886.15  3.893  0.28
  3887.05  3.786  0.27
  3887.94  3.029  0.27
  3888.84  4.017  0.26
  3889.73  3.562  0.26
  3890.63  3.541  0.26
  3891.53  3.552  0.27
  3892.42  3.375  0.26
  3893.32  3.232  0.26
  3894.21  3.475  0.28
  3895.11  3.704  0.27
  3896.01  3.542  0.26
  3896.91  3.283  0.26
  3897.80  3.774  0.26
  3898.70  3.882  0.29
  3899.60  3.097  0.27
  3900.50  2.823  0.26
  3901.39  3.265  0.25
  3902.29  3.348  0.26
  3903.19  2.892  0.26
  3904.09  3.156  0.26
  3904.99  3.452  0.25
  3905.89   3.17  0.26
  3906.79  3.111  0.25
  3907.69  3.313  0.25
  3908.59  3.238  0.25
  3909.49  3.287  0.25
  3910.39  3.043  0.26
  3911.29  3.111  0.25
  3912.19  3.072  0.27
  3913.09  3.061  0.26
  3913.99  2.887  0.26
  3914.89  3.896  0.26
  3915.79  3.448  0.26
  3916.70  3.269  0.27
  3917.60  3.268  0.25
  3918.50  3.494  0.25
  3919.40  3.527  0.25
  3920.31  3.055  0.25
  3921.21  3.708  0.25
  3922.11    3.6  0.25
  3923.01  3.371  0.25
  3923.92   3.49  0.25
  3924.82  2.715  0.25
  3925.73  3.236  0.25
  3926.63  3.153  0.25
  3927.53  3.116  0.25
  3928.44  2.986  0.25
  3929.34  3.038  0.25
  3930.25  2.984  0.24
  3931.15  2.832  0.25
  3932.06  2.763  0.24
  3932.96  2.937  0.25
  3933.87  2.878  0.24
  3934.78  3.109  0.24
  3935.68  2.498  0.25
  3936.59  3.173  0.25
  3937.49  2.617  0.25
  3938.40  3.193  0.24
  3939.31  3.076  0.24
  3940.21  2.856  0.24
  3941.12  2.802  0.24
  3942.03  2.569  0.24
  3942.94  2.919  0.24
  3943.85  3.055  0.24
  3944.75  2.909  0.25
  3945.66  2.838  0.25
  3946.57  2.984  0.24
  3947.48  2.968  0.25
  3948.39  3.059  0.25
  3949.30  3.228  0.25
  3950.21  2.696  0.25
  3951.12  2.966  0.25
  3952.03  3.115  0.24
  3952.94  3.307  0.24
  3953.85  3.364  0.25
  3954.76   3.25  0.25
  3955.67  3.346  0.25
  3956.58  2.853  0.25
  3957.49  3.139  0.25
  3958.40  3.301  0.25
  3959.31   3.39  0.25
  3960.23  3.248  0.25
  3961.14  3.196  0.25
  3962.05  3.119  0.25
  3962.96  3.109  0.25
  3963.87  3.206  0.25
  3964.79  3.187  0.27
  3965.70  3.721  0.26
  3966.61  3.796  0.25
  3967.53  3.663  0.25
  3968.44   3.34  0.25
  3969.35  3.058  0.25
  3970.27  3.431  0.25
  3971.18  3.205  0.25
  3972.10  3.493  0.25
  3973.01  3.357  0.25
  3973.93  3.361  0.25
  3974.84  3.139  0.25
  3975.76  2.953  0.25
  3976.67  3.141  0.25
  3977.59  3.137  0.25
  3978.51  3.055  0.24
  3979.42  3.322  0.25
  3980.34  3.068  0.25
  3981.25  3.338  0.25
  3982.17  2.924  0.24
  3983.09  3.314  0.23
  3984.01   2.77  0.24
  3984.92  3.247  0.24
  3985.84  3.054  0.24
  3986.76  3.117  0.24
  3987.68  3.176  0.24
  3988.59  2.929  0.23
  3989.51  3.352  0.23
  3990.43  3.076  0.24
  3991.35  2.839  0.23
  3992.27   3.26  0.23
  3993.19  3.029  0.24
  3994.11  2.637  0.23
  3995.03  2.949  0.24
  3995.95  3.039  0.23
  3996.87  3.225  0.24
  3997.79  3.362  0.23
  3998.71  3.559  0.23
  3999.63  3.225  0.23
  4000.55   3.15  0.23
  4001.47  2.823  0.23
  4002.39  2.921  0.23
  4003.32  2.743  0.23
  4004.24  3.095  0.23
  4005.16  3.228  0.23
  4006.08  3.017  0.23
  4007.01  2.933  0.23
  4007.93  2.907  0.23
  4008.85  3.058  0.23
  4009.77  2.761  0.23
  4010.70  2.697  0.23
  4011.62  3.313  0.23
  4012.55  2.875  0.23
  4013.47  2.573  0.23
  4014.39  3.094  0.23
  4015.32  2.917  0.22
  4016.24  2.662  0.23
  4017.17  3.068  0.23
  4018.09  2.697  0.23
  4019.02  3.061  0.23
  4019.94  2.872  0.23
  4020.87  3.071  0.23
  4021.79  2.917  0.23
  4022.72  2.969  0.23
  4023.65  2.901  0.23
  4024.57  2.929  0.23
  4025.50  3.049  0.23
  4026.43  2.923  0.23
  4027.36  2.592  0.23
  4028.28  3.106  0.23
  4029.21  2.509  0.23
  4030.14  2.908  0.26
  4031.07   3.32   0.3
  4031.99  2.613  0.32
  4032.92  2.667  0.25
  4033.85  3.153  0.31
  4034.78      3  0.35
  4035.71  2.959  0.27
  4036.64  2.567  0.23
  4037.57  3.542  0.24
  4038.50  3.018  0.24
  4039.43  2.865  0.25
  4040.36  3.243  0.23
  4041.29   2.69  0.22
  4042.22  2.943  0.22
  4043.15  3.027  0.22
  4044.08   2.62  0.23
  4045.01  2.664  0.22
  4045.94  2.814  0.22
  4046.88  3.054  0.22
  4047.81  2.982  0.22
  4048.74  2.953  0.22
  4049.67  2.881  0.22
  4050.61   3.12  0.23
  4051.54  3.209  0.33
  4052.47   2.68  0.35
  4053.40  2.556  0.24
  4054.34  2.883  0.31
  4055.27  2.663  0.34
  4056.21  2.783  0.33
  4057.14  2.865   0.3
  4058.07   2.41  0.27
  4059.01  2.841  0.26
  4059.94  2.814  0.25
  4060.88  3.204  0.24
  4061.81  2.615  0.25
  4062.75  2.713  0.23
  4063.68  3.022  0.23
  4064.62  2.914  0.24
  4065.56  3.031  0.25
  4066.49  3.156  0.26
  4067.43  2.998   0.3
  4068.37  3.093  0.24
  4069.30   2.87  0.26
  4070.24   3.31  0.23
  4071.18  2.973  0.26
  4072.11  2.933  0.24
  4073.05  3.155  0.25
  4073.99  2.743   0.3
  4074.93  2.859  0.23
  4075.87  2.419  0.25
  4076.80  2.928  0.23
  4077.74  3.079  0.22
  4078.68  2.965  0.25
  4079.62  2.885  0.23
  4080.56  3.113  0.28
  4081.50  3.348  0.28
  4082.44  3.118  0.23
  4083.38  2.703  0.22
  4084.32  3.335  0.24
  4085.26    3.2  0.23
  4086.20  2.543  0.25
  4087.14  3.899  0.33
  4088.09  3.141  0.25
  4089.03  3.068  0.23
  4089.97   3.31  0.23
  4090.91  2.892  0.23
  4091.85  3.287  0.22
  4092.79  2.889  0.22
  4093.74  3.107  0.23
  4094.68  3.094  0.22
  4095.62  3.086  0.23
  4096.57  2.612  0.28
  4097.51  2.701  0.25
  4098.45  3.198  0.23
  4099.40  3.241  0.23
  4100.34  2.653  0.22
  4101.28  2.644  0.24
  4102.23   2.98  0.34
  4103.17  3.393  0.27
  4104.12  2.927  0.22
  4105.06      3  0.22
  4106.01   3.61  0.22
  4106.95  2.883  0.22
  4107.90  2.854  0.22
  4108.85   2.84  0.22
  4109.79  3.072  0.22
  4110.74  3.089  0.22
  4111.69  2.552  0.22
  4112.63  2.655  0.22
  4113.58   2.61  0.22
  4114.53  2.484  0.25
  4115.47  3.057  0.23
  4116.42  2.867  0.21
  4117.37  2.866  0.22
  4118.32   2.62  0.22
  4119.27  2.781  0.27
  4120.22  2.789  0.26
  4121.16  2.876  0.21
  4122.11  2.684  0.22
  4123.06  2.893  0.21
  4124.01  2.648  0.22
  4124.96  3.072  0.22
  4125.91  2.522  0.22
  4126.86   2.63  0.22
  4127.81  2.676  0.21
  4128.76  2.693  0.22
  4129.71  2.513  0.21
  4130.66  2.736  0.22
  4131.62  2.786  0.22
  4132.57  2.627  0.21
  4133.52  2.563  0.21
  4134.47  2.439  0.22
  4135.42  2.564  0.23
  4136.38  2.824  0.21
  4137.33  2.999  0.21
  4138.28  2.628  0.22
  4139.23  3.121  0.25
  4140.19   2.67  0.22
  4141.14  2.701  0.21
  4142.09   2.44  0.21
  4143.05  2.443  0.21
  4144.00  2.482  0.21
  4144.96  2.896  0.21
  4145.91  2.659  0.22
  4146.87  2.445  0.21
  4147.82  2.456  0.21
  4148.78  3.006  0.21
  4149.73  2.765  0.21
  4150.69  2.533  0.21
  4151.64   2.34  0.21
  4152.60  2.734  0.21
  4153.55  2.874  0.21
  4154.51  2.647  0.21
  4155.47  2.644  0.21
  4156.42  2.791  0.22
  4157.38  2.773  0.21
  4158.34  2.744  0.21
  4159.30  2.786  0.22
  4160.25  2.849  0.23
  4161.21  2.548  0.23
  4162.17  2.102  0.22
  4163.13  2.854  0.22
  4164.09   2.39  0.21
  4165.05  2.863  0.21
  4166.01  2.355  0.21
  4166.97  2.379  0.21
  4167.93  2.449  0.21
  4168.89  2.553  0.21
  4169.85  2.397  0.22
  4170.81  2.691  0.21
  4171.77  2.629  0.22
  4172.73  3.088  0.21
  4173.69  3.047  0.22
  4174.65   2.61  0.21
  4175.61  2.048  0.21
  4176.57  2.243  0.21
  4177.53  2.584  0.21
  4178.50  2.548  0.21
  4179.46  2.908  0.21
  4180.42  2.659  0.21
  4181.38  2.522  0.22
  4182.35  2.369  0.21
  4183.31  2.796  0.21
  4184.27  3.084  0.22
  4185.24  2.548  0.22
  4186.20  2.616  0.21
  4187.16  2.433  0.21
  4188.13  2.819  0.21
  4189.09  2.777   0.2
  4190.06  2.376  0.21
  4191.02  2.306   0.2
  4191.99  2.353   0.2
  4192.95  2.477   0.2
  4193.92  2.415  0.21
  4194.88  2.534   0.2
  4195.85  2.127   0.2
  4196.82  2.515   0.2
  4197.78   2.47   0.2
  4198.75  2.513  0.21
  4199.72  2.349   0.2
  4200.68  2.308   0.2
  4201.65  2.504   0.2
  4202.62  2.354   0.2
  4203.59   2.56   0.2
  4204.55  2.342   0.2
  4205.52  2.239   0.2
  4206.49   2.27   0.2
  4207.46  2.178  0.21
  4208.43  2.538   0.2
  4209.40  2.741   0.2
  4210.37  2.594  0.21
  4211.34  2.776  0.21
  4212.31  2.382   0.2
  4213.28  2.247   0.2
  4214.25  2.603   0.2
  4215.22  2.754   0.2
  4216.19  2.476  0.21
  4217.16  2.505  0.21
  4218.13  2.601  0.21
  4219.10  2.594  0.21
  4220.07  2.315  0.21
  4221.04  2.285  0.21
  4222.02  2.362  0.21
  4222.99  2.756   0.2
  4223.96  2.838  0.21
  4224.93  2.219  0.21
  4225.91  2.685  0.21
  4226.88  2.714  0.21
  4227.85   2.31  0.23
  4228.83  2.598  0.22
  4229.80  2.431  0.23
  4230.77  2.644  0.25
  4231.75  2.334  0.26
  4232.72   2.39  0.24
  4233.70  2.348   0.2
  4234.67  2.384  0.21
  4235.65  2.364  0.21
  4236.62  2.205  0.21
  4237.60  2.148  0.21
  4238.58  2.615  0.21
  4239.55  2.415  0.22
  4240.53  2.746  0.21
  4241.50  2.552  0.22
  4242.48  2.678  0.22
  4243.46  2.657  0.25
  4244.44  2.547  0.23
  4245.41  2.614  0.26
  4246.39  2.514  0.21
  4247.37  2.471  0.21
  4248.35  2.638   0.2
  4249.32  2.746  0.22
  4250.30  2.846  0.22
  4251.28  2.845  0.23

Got 0.9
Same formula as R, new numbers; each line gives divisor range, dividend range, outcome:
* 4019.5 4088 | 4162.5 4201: 0.92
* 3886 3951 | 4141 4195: 0.92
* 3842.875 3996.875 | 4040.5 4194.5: 0.92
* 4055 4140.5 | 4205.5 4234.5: 0.91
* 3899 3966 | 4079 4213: 0.96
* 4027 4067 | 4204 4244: 0.94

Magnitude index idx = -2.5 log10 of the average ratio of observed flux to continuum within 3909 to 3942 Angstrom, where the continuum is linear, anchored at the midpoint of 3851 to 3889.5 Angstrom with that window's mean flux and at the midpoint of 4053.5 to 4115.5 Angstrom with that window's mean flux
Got 0.15 mag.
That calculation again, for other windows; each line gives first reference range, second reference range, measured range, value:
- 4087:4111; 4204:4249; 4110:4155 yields 0.08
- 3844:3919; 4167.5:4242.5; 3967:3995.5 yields 0.03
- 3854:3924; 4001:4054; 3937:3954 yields 0.12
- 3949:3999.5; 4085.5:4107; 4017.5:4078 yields 0.07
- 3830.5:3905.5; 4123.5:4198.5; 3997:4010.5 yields 0.03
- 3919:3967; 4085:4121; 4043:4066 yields 0.06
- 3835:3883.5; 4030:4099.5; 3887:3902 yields 0.03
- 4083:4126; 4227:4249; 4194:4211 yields 0.08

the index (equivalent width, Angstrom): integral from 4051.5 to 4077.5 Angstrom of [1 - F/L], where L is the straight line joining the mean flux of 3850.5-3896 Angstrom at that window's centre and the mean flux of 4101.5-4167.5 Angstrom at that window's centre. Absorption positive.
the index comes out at 1.1 Angstrom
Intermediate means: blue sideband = 3.76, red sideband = 2.73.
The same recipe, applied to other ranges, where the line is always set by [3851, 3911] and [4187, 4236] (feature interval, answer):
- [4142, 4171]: 0.6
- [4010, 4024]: 1.1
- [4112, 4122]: 0.2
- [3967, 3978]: 0.1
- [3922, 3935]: 1.5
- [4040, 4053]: 0.6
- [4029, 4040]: 0.6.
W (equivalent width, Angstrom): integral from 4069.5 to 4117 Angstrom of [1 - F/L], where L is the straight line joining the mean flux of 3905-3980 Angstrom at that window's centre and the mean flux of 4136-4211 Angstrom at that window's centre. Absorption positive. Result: -3.49 Angstrom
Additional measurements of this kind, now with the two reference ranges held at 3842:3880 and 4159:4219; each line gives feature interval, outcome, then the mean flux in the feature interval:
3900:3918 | 1.9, 3.21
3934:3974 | 3.3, 3.13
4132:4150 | 0.3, 2.67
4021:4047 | 1.7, 2.91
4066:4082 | -0.1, 2.99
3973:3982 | 0.4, 3.17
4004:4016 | 1.0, 2.95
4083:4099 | -0.9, 3.06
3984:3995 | 0.8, 3.05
